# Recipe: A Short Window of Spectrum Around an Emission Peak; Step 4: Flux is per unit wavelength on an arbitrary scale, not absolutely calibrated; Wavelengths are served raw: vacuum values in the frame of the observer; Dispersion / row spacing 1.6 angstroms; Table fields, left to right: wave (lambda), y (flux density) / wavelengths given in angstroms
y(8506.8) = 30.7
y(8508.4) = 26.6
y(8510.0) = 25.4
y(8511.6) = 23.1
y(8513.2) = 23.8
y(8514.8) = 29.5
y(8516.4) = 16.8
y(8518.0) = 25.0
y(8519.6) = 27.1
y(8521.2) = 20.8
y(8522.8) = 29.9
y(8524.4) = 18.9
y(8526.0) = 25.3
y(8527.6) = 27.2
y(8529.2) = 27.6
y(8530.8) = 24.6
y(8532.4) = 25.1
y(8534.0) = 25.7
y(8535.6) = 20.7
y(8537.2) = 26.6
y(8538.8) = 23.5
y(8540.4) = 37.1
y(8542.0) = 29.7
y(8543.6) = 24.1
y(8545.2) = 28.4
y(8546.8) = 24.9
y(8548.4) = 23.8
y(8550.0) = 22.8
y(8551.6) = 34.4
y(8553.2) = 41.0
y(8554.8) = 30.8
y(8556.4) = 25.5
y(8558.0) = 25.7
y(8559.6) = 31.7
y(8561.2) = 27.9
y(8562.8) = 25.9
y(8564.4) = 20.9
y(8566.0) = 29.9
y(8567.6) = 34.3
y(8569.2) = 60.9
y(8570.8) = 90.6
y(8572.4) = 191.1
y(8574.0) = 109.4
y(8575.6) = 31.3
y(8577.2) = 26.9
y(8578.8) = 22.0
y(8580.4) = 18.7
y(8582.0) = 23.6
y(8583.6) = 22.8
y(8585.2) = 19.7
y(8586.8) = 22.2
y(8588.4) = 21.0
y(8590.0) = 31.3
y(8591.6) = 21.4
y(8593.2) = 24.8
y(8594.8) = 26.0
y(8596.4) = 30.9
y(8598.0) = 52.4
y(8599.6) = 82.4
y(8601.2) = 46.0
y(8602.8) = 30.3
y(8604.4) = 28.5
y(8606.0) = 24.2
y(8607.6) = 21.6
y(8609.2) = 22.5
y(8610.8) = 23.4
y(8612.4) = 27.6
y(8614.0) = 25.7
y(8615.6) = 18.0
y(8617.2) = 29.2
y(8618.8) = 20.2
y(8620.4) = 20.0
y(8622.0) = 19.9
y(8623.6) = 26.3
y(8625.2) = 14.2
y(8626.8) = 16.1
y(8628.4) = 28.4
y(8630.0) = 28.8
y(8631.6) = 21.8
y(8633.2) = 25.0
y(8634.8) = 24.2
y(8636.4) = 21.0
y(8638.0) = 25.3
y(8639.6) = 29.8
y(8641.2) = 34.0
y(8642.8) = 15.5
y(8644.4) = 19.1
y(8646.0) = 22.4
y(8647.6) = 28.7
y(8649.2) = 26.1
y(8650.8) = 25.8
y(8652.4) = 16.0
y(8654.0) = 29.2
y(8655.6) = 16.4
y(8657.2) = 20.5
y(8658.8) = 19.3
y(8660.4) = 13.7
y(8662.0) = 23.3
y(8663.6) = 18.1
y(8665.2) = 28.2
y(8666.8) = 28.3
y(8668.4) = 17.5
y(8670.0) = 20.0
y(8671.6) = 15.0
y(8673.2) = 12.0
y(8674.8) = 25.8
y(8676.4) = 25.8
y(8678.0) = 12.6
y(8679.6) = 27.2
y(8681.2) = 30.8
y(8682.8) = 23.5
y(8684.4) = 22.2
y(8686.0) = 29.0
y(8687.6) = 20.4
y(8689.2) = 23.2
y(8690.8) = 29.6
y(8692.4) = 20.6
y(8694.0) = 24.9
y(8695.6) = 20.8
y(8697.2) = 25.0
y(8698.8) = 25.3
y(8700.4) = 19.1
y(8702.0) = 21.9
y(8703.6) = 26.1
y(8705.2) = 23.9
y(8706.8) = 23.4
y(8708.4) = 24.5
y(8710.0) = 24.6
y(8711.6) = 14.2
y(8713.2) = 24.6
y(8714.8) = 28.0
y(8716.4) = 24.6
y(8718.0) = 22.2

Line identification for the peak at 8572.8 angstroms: H-alpha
